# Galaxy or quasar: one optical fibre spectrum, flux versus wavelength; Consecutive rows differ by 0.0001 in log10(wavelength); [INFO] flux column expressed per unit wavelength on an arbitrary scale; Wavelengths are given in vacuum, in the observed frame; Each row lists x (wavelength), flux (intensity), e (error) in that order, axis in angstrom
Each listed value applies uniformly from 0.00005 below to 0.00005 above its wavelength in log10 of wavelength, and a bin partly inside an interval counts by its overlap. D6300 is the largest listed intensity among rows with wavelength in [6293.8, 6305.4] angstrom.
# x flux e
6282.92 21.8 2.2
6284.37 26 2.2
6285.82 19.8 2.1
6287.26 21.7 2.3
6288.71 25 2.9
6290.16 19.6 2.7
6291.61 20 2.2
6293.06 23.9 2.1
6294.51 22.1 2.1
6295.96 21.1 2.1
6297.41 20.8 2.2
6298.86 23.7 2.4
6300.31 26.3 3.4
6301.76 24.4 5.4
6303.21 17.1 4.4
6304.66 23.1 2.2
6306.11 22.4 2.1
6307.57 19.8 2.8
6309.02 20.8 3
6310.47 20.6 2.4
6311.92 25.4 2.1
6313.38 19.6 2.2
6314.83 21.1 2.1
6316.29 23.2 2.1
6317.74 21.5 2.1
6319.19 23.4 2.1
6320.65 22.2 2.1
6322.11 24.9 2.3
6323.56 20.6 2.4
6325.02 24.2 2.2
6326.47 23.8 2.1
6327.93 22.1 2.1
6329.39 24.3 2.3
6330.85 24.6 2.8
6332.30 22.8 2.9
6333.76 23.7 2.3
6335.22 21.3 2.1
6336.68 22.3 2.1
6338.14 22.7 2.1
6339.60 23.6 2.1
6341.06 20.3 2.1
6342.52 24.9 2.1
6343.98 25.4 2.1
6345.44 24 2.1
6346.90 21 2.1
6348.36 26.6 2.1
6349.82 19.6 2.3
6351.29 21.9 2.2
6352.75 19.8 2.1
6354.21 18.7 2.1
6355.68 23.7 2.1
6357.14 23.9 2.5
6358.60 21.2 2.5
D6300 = 26.3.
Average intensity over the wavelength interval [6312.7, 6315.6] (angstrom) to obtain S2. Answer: 20.4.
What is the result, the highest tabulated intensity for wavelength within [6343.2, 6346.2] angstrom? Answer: 25.4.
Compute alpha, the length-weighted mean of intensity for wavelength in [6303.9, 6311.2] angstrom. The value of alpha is 21.3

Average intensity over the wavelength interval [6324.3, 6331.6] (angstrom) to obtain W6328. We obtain 23.8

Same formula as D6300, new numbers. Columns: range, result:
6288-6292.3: 25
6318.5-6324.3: 24.9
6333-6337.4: 23.7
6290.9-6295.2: 23.9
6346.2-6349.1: 26.6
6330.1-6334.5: 24.6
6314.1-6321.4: 23.4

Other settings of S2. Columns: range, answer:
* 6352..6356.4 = 20.7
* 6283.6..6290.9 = 22.4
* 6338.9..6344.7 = 23.5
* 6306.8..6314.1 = 21.2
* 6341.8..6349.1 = 24.4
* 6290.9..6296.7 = 21.8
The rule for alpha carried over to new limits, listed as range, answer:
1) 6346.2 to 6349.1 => 23.8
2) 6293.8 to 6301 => 22.8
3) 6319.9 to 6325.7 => 22.9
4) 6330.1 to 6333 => 23.8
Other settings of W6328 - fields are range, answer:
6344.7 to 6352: 22.6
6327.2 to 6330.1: 23.2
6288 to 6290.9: 22.3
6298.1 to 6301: 24.9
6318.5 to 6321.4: 22.7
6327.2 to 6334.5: 23.5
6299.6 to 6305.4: 22.7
